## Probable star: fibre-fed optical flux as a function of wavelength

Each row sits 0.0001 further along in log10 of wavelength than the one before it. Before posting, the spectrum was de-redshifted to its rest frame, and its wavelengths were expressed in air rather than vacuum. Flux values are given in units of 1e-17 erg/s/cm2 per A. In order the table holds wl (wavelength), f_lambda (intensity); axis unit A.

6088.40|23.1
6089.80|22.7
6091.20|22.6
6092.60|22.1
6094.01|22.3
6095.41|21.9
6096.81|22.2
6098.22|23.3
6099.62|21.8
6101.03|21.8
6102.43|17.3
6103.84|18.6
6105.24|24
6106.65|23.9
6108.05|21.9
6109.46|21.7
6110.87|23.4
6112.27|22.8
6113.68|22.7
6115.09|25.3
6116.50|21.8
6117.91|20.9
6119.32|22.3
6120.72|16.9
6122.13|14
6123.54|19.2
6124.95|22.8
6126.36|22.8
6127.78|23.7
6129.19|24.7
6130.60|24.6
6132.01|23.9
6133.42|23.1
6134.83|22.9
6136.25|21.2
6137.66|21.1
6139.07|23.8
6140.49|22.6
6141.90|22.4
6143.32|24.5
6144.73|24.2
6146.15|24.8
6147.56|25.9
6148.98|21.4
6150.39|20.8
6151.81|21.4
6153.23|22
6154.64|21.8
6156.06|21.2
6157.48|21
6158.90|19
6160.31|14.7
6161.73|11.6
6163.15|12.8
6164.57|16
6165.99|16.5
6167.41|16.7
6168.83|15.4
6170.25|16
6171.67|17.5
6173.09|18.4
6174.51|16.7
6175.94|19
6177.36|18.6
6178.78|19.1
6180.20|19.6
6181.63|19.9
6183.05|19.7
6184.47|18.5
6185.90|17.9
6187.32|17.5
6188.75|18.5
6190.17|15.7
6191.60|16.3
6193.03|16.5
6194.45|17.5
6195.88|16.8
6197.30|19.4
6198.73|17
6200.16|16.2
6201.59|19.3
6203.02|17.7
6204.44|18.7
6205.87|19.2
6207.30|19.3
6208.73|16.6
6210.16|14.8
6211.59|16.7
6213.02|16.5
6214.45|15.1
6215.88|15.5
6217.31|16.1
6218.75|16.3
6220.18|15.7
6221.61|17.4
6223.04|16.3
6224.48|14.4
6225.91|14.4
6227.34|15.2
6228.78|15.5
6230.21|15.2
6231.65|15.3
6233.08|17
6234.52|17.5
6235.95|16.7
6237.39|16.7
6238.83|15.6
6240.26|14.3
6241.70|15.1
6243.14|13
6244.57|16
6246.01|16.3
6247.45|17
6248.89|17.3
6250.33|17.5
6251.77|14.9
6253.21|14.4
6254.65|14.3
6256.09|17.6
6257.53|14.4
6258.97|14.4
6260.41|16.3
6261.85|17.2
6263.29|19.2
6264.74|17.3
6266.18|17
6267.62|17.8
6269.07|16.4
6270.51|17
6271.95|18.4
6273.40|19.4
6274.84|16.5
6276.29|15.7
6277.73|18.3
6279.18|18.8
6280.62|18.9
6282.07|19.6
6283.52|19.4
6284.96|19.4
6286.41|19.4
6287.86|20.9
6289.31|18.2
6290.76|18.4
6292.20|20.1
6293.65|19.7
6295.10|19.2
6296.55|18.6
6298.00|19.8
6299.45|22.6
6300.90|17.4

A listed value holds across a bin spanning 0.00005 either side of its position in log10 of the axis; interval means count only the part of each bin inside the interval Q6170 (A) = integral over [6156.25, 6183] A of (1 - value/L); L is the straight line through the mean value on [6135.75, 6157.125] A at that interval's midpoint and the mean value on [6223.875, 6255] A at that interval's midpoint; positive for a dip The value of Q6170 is 4.5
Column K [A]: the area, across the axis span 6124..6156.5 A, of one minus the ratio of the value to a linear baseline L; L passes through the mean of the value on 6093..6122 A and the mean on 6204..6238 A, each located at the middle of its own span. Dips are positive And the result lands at -4.5 A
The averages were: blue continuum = 21.7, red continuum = 16.3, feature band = 22.9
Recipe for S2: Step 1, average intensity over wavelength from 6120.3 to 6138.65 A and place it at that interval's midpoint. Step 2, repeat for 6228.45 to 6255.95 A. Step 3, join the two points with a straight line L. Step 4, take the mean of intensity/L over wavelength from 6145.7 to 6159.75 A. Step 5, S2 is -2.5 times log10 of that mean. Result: -0.07 mag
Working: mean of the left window 21.7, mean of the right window 15.8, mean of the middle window 21.8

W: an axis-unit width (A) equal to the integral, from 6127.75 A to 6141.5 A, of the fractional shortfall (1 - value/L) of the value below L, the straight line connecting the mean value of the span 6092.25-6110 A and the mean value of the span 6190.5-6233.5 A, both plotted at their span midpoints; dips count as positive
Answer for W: -1.99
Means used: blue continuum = 21.7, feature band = 23.1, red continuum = 16.6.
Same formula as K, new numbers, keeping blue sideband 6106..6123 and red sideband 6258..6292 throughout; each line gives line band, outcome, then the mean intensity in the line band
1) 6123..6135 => -1.14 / 23.1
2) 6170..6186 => 1.26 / 18.5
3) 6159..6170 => 2.85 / 15.1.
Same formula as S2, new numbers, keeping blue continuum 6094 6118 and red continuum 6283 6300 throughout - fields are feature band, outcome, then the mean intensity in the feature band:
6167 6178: 0.222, 17.3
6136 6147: -0.076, 23.2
